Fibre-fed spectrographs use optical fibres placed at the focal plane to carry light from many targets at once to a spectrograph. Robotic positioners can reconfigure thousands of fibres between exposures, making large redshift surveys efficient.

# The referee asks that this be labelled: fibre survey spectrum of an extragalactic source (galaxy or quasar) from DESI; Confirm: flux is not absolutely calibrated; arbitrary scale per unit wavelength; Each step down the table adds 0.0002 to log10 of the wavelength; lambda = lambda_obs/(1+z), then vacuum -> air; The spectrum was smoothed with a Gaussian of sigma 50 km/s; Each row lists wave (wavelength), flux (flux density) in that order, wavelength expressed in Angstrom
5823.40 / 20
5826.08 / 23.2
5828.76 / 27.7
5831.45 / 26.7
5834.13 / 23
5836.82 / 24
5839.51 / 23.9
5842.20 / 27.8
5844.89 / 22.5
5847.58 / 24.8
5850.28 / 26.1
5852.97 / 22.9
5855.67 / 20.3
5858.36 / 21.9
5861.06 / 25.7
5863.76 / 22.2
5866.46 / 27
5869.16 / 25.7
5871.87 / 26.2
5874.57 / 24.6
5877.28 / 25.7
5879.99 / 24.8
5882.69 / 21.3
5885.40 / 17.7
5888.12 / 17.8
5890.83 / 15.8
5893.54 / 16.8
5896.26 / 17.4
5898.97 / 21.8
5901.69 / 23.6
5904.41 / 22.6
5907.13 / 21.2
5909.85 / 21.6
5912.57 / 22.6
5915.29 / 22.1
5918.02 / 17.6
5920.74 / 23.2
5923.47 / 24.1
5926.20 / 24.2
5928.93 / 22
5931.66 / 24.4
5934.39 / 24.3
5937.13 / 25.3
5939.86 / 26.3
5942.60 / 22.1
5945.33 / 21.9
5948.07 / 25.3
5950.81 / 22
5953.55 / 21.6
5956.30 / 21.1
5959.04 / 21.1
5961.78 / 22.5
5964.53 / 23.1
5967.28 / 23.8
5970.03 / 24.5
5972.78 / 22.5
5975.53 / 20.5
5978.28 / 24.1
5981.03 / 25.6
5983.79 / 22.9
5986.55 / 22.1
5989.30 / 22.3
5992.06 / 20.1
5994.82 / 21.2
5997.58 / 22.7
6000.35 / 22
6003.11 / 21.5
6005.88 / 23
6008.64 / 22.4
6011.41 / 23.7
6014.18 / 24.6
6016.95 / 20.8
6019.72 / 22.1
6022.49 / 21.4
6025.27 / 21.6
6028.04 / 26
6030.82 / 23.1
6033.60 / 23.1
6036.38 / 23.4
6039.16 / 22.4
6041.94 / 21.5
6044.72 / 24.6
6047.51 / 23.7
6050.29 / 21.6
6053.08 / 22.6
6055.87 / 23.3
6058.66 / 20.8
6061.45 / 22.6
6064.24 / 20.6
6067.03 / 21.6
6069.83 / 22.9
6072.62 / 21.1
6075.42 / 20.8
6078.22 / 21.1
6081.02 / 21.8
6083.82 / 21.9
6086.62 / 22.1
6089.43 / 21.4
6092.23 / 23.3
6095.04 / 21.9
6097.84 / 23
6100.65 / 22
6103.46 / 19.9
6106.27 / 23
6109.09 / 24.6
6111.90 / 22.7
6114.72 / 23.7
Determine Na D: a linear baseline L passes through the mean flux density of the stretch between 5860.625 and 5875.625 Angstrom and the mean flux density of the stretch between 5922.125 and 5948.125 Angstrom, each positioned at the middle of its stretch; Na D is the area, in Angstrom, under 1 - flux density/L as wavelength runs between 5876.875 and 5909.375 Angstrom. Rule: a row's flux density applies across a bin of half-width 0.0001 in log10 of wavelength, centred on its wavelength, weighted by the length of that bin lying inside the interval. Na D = 5.7 Angstrom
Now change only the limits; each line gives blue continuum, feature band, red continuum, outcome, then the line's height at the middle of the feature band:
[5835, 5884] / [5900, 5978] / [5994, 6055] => 2.49 Angstrom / 23.5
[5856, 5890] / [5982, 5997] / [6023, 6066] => 0.63 Angstrom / 22.8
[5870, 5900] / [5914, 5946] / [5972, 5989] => -1.84 Angstrom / 21.9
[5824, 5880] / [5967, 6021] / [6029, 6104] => 0.93 Angstrom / 23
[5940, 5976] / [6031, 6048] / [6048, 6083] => -0.84 Angstrom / 22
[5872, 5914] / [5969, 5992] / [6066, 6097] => -1.49 Angstrom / 21.5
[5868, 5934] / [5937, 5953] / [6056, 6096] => -1.27 Angstrom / 21.9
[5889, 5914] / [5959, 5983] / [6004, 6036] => -1.48 Angstrom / 21.8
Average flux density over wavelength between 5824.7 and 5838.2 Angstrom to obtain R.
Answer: 24.9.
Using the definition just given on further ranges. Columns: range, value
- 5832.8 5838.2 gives 23.5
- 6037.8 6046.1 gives 22.8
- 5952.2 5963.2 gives 21.6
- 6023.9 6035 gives 23.5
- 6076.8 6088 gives 21.7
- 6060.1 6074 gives 21.8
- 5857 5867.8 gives 24.2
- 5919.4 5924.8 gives 23.6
